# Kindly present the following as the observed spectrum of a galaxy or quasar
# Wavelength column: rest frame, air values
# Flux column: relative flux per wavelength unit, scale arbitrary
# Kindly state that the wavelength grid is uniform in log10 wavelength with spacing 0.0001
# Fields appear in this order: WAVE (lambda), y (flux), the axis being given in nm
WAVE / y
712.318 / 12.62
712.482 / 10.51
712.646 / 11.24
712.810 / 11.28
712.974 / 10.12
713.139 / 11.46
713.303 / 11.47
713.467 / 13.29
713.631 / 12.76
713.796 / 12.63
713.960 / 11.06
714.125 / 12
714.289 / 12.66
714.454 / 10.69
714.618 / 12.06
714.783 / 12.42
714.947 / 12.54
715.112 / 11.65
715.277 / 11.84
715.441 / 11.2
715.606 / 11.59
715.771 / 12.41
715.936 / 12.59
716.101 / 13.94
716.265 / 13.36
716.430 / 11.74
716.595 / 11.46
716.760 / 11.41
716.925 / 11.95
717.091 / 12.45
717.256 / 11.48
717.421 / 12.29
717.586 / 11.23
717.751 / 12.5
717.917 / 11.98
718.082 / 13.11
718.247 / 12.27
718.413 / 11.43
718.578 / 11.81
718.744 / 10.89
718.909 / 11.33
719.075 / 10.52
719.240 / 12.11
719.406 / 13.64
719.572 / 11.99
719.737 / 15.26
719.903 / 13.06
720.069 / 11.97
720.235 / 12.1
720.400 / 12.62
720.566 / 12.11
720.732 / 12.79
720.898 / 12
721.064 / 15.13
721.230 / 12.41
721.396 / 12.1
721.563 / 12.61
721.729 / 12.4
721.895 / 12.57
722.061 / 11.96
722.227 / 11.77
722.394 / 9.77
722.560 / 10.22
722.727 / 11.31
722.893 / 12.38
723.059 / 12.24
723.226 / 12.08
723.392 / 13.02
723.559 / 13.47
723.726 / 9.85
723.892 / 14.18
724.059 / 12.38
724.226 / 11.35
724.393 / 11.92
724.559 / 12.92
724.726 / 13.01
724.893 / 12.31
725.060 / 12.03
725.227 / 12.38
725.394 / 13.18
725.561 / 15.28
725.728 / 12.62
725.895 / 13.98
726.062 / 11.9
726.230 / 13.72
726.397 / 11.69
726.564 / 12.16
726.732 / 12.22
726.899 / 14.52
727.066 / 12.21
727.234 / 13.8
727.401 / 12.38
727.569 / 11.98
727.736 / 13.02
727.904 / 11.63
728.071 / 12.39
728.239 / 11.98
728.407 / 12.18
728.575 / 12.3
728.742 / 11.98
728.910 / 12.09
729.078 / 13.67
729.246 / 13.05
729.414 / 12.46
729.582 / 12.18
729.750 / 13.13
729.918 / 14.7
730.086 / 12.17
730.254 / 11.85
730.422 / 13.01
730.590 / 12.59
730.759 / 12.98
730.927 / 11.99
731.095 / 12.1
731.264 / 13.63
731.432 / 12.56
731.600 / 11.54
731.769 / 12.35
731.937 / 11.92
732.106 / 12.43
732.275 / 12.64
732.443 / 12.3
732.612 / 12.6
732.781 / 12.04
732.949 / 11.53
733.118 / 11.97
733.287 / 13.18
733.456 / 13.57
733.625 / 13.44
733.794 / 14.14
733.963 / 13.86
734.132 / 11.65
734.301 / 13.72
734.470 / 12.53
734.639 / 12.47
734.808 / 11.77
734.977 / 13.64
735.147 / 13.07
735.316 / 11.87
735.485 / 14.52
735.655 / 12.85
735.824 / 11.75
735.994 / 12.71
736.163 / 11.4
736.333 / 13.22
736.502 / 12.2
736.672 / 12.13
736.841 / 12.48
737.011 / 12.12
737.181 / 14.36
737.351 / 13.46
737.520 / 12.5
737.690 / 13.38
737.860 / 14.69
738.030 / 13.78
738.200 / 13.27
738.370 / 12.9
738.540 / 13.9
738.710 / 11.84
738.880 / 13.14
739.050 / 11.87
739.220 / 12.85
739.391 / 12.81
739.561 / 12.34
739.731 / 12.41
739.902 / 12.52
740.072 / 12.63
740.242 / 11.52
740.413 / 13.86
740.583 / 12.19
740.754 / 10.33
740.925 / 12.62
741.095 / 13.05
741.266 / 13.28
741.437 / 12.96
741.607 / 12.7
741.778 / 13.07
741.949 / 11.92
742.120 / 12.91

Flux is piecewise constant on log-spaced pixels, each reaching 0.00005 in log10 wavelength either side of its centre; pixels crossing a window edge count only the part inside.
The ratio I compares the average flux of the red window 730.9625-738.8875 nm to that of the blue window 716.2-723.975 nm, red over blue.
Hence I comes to 1.05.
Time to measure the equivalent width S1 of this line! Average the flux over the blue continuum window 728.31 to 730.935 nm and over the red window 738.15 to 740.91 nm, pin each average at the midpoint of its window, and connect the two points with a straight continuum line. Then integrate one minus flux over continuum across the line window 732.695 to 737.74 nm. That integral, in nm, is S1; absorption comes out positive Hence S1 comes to -0.08 nm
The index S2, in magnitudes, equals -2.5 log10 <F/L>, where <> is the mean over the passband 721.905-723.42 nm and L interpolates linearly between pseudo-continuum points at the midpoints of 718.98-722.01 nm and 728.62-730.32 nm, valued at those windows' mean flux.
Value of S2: 0.09 mag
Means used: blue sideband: 12.6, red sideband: 12.7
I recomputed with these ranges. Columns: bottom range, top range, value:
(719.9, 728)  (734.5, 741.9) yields 1.02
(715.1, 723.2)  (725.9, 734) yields 1.04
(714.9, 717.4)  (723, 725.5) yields 1.03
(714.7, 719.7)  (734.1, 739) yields 1.07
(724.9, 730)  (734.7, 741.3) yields 1.00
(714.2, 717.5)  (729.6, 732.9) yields 1.04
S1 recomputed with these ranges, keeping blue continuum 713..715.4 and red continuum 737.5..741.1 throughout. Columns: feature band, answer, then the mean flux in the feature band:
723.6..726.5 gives -0.08 nm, 12.6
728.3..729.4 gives -0.01 nm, 12.5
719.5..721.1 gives -0.09 nm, 12.8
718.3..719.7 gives 0.03 nm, 11.8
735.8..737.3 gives 0.01 nm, 12.5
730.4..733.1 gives 0.03 nm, 12.4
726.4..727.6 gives -0.03 nm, 12.7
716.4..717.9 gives 0.03 nm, 11.8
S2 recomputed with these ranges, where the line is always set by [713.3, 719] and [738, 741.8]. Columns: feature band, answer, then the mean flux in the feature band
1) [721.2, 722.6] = 0.04 mag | 11.8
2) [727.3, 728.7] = 0.01 mag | 12.3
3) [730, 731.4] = -0.01 mag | 12.5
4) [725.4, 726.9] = -0.06 mag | 13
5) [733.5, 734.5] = -0.06 mag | 13.3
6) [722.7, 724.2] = -0.01 mag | 12.3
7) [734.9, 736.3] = -0.02 mag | 12.7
